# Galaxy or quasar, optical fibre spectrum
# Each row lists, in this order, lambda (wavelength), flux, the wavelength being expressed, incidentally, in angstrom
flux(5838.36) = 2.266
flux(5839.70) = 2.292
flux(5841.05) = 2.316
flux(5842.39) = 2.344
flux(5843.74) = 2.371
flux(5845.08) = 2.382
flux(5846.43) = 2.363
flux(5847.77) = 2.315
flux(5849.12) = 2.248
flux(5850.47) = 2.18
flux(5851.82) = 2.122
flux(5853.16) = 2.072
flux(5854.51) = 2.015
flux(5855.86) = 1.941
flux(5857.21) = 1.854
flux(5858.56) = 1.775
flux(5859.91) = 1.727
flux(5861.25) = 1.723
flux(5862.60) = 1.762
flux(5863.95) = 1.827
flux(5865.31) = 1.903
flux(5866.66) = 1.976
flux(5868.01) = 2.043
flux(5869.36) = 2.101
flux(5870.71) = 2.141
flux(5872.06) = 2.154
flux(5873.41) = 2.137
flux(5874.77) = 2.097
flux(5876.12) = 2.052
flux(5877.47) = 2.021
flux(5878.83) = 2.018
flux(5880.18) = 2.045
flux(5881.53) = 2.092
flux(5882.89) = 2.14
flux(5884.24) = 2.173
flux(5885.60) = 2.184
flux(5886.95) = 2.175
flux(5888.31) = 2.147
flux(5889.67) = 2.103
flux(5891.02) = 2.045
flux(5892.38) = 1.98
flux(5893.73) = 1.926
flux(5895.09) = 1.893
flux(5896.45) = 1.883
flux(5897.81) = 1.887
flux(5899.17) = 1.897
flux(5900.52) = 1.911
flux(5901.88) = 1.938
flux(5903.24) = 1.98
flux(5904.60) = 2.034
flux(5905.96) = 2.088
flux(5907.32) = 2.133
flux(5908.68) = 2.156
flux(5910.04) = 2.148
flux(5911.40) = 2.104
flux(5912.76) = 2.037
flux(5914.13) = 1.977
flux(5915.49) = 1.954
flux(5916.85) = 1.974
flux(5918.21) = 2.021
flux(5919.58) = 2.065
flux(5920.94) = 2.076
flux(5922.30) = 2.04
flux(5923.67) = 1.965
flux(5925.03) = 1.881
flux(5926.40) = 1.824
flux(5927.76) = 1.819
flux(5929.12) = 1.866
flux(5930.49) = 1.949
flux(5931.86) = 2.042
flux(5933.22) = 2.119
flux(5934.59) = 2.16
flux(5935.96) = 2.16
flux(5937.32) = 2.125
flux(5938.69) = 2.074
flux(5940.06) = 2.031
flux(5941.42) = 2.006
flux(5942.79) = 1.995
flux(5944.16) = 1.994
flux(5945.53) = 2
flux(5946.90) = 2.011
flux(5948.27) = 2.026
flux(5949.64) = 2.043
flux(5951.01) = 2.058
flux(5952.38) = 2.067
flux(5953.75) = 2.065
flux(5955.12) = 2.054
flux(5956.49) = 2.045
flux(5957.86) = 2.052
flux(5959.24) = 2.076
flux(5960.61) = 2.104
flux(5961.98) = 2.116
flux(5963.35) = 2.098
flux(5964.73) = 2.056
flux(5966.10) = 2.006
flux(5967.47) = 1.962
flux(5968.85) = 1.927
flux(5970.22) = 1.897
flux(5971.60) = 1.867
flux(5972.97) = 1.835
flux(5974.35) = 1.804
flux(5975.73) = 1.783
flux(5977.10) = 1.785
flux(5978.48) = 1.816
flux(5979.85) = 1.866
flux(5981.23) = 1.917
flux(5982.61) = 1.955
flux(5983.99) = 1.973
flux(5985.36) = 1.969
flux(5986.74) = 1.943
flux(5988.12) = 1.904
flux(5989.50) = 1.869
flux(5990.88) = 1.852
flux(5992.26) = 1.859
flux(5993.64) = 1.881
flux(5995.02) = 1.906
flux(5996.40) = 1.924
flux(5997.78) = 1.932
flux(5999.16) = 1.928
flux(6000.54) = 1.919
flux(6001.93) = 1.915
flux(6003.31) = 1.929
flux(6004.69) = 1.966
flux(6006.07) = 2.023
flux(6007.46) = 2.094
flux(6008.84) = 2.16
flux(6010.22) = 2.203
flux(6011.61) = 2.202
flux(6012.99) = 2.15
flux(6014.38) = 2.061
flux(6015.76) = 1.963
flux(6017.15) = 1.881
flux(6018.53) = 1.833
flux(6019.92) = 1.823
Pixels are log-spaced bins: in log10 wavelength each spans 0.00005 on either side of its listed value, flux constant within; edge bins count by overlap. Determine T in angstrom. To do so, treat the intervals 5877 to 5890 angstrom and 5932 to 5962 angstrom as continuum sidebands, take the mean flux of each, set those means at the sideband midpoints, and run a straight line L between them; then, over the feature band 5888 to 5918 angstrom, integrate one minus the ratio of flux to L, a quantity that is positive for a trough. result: 1.3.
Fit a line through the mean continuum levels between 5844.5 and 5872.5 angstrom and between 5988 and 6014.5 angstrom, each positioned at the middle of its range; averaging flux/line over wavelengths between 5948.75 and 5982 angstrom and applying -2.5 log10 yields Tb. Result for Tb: 0.01 mag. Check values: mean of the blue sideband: 2.03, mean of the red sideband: 1.98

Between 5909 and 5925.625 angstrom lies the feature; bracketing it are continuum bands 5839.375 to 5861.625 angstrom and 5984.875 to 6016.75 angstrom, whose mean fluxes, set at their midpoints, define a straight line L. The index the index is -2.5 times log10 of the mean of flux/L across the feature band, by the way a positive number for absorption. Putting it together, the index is 0.019 mag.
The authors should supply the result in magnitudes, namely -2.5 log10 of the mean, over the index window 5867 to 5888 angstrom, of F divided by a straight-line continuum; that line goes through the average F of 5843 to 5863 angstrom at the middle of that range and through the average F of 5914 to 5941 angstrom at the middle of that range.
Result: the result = -0.03 mag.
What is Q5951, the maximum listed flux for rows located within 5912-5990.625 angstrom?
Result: 2.16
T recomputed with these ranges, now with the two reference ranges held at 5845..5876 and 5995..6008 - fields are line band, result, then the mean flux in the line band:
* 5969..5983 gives 0.8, 1.85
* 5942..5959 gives -0.5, 2.03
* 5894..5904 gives 0.5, 1.91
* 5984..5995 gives 0.3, 1.9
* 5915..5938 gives -0.1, 2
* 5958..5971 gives -0.3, 2.03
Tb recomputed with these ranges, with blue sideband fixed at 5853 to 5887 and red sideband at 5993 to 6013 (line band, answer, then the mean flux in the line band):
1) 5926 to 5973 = -0.008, 2.02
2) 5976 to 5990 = 0.059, 1.9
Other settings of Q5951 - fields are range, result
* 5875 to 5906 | 2.184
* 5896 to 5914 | 2.156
